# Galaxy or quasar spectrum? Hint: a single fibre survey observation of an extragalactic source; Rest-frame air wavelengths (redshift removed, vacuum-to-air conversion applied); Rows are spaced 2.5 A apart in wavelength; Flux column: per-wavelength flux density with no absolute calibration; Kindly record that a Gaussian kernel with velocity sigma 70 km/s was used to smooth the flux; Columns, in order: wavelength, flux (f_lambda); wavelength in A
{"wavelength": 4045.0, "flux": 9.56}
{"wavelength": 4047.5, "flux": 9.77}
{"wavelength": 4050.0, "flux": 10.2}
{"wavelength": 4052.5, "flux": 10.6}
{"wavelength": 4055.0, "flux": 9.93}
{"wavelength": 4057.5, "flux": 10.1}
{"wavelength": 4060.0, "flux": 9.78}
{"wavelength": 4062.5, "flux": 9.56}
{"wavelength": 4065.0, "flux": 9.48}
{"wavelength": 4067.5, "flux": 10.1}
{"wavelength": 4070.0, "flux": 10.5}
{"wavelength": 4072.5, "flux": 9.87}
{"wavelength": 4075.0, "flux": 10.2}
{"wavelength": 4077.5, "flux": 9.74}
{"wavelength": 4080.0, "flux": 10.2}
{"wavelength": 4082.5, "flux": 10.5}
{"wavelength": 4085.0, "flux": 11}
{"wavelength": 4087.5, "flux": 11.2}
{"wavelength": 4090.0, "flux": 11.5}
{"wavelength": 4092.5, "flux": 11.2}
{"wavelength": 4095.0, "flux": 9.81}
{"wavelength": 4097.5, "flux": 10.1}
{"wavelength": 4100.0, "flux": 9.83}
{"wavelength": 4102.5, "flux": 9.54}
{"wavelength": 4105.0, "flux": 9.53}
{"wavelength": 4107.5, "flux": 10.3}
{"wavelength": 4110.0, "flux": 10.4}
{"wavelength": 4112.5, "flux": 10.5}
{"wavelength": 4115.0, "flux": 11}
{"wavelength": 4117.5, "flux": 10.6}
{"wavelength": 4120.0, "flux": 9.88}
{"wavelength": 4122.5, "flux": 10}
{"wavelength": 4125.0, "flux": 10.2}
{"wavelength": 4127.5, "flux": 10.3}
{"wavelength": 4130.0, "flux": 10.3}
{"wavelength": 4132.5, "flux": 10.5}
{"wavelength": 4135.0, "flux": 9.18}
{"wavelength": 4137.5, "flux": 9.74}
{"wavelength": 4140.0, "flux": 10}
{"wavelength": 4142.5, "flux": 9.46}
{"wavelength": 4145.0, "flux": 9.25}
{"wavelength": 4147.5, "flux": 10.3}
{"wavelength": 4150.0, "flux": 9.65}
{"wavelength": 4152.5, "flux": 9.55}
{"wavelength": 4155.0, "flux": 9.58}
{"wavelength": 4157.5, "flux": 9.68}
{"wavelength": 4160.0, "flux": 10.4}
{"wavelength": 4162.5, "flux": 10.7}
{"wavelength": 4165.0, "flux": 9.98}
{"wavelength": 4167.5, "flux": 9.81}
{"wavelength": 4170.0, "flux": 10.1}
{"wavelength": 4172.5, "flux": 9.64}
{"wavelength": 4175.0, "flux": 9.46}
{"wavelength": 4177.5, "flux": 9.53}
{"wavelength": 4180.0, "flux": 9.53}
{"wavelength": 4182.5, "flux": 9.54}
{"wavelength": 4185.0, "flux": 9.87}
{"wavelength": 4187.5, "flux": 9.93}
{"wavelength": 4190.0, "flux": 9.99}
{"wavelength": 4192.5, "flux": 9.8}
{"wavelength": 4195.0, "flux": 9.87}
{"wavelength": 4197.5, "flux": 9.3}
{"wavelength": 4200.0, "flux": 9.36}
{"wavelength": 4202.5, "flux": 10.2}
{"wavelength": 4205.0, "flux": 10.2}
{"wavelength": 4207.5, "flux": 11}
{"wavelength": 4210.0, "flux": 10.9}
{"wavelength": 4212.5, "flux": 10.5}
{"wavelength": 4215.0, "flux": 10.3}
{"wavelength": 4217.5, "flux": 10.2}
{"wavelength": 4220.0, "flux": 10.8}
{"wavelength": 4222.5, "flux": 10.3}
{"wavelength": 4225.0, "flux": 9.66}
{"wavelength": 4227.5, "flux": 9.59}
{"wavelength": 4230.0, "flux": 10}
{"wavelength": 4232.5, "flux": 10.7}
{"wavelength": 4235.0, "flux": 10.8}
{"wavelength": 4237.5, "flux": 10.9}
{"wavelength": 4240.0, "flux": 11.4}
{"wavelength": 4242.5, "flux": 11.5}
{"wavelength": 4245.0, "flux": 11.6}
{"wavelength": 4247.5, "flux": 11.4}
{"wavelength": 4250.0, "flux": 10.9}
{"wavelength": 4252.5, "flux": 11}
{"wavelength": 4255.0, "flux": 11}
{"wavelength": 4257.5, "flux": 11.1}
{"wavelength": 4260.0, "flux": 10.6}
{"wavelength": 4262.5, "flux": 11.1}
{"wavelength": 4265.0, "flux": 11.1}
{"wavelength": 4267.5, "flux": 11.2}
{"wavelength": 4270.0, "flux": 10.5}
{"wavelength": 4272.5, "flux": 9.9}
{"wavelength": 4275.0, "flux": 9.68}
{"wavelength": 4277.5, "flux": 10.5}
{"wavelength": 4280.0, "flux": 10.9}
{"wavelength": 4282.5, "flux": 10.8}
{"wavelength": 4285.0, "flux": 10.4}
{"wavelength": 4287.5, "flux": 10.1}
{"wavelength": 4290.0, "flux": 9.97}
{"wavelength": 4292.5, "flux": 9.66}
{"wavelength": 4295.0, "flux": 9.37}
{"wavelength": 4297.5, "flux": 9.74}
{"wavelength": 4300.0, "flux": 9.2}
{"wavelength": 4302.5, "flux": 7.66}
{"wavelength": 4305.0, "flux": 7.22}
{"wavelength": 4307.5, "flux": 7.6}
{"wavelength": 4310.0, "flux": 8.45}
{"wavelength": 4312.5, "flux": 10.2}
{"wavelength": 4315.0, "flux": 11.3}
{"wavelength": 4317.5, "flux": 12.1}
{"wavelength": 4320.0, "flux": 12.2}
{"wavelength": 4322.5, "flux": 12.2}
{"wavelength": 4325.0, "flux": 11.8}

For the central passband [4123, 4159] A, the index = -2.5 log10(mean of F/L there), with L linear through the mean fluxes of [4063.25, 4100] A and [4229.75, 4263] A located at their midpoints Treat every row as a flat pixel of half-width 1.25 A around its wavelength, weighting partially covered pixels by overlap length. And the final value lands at 0.080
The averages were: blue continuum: 10.4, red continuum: 11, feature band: 9.84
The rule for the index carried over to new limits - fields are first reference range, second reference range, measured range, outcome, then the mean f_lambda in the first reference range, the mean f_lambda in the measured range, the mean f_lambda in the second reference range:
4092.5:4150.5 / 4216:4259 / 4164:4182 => 0.070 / 10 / 9.71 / 10.8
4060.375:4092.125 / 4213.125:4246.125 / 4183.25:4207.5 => 0.068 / 10.3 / 9.89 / 10.6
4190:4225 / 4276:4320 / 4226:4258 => -0.090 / 10.2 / 10.9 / 9.79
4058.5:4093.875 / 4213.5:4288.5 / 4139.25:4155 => 0.085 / 10.3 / 9.68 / 10.7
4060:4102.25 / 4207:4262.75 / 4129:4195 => 0.074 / 10.3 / 9.82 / 10.7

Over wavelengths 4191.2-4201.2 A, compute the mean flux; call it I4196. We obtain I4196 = 9.59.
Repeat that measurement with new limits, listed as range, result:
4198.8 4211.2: 10.3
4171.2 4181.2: 9.54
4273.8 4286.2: 10.5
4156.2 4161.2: 10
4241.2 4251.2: 11.4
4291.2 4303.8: 9.12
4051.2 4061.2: 10.1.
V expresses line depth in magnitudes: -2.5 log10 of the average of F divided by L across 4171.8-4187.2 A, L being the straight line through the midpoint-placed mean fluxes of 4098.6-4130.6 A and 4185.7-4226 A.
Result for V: 0.059 mag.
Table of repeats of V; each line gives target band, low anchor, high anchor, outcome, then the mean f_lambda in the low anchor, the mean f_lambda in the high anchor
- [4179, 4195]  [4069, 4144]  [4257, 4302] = 0.050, 10.2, 10.3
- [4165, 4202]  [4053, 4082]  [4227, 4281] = 0.084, 9.98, 10.8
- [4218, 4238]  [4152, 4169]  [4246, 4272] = 0.035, 9.98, 11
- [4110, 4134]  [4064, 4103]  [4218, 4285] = 0.006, 10.3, 10.7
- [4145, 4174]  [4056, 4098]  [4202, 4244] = 0.055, 10.3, 10.5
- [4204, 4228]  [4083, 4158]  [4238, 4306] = -0.009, 10.1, 10.4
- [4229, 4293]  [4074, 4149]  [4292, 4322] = -0.103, 10.2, 9.62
